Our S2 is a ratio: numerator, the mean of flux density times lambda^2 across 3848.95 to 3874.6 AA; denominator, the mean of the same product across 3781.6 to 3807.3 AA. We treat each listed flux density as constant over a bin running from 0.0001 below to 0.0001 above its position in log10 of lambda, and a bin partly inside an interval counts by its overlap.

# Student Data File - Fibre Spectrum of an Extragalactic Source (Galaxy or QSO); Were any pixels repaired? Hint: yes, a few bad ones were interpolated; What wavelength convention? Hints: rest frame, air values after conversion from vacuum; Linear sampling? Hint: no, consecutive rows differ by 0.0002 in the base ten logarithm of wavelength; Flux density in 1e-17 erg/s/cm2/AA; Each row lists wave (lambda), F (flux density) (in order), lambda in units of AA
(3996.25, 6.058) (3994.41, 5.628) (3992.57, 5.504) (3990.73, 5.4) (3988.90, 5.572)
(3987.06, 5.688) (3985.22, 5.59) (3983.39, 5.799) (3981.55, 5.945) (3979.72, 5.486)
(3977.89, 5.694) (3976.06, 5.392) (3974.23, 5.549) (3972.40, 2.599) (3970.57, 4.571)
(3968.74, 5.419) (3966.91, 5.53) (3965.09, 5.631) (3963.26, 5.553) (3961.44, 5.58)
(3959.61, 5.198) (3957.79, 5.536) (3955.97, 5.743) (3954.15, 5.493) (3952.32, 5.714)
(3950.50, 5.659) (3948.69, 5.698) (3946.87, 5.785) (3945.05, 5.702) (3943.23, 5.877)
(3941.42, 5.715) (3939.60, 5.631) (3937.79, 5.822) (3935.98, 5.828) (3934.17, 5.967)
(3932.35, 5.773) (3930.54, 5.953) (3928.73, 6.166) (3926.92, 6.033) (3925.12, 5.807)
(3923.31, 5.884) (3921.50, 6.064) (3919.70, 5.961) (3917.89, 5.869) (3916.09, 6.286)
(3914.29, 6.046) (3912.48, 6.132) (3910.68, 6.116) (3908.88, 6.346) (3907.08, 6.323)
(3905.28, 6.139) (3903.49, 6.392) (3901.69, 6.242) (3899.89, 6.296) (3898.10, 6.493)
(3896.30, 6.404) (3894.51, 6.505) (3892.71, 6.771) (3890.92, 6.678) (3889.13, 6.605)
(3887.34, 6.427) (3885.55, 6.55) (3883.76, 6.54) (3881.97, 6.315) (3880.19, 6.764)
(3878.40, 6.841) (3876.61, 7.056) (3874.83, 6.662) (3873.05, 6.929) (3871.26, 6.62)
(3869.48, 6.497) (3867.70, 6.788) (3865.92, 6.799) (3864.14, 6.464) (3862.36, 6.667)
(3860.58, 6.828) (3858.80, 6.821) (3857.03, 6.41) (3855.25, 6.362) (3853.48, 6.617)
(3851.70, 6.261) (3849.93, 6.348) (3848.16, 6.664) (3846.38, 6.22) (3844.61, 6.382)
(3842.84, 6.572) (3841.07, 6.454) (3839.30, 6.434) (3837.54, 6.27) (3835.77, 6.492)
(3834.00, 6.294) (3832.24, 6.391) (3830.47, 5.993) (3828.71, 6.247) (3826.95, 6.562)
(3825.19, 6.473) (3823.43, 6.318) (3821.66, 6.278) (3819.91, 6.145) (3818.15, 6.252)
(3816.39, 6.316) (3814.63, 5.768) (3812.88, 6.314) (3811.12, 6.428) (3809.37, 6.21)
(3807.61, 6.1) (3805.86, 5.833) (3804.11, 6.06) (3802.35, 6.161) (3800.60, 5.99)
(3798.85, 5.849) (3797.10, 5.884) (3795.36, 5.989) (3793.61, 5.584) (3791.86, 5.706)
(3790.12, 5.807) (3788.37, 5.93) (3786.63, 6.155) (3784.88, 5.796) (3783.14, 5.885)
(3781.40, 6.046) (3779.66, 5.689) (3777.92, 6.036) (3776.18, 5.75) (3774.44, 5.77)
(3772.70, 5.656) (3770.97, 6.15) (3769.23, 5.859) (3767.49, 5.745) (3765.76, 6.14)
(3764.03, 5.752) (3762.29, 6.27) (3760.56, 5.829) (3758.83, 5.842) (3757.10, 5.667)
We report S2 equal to 1.2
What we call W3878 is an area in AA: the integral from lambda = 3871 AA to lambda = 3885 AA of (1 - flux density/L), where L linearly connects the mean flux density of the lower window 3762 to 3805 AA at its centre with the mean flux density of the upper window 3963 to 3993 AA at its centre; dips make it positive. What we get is -2.7 AA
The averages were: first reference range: 5.9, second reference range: 5.34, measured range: 6.72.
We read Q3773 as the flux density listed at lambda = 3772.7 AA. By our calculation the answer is 5.656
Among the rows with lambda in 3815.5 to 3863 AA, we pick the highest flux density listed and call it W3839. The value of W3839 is 6.828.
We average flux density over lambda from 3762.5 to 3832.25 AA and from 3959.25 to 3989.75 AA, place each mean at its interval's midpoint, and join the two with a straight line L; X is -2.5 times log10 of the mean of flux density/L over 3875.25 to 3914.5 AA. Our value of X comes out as -0.15 mag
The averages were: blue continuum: 6.02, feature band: 6.46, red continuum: 5.34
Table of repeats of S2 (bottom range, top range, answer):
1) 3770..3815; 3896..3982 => 1.04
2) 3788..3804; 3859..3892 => 1.18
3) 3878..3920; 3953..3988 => 0.87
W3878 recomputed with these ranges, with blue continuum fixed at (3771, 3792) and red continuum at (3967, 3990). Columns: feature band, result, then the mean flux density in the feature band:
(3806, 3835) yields -2.5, 6.25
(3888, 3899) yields -2.1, 6.57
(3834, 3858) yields -3.1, 6.42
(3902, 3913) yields -1.5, 6.25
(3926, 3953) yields -2.1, 5.82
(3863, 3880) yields -3.4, 6.74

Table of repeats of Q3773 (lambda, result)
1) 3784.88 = 5.796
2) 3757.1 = 5.667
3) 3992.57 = 5.504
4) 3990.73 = 5.4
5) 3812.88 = 6.314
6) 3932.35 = 5.773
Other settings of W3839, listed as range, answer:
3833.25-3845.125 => 6.572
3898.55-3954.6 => 6.392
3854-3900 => 7.056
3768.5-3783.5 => 6.15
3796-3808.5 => 6.161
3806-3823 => 6.428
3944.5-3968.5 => 5.785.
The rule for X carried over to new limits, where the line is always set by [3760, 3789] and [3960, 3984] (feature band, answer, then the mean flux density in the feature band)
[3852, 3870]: -0.17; 6.62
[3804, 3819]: -0.06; 6.15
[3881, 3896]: -0.18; 6.55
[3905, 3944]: -0.11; 5.99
